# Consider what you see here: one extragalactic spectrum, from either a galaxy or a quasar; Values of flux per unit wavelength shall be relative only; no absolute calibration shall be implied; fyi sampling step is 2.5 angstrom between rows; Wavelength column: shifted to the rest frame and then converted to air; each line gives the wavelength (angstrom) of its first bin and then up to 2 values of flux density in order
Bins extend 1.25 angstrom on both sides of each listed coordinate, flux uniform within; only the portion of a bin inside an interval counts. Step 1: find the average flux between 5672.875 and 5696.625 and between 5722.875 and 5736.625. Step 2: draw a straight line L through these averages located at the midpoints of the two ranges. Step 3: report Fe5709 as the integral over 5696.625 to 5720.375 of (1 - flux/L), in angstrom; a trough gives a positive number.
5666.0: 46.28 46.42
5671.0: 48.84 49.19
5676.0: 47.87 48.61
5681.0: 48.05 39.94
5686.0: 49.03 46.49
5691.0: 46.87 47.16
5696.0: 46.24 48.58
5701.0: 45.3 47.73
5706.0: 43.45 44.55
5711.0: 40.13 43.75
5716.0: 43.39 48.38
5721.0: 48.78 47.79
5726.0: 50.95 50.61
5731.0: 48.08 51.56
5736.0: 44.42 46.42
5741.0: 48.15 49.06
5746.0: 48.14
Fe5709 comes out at 1.45 angstrom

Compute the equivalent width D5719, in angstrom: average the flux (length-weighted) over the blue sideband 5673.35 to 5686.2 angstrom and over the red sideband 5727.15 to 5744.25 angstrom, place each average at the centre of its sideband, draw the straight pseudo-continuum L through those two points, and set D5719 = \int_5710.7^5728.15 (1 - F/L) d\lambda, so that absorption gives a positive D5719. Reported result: 0.42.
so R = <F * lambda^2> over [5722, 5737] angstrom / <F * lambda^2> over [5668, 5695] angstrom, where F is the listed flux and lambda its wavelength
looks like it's 1.1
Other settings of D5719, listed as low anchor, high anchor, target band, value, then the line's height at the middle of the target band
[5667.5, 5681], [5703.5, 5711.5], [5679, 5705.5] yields -0.4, 45.8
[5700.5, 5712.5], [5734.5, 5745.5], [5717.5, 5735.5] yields -1.3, 46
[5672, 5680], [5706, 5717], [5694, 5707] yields -0.5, 44.7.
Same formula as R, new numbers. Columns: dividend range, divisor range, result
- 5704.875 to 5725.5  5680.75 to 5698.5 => 0.99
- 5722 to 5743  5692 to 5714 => 1.08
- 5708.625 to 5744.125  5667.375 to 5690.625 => 1.02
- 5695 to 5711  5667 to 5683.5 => 0.97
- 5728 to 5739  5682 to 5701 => 1.06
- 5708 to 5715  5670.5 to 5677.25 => 0.89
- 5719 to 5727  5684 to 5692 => 1.06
